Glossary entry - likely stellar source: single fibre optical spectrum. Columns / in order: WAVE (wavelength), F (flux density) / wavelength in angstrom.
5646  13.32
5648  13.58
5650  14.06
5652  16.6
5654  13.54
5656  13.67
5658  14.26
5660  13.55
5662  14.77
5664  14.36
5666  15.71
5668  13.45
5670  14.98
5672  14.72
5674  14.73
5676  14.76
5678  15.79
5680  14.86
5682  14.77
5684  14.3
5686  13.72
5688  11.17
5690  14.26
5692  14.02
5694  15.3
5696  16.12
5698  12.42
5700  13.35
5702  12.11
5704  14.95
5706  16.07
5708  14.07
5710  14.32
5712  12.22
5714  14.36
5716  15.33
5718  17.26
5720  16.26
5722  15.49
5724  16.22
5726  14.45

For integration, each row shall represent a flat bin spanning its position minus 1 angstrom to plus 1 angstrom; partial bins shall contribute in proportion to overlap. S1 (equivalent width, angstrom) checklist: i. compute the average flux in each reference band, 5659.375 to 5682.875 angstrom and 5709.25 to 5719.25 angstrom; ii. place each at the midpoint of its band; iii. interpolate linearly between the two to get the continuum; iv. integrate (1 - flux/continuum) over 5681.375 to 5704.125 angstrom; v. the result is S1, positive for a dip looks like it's 1.4 angstrom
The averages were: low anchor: 14.7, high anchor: 14.7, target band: 13.8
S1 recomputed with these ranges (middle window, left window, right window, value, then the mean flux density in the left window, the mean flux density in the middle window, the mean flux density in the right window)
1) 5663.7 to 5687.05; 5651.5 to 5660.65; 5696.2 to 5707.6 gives -0.9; 14.2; 14.7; 14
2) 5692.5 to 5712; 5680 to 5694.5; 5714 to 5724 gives 0.9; 14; 14.2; 15.9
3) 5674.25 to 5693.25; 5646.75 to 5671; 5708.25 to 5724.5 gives 0.6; 14.4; 14.2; 15.1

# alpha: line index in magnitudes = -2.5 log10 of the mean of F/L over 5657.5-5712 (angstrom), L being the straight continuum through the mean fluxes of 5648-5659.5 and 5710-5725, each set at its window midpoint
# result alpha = 0.03 mag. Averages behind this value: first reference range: 14.3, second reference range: 15.2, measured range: 14.3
